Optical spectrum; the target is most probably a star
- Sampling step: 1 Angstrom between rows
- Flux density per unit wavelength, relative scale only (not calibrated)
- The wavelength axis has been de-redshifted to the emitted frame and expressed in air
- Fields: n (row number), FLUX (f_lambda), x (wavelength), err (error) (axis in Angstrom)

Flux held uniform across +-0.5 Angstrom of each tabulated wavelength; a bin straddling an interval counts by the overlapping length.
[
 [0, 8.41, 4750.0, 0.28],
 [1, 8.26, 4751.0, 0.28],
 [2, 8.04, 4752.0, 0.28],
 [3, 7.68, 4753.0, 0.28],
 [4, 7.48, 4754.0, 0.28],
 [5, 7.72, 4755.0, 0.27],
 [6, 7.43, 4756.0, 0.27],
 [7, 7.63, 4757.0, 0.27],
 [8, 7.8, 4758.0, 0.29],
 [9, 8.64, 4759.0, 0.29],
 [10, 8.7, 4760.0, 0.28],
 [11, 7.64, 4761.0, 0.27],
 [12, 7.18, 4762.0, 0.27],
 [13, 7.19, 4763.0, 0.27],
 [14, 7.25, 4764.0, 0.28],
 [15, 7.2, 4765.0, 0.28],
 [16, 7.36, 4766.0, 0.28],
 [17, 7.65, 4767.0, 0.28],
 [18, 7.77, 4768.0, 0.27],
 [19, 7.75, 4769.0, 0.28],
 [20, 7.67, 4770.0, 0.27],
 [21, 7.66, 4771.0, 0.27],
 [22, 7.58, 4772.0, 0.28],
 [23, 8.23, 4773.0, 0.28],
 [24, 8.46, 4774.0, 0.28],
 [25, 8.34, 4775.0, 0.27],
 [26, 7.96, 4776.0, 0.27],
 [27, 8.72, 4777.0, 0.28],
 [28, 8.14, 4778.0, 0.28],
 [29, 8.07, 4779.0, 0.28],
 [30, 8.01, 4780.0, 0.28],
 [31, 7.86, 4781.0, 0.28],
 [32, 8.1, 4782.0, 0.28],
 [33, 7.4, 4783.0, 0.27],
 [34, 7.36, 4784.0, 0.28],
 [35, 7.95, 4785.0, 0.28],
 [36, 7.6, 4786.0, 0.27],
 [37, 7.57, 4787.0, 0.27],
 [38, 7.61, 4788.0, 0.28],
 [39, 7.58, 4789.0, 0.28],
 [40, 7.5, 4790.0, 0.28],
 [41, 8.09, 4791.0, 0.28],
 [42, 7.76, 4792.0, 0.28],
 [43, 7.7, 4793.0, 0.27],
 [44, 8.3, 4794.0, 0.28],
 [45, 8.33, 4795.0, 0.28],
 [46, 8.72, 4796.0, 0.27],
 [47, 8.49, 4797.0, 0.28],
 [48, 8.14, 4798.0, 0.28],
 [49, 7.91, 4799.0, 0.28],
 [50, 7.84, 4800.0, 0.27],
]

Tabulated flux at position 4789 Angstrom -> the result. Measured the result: 7.58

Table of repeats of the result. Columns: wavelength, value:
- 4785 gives 7.95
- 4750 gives 8.41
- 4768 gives 7.77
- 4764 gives 7.25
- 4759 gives 8.64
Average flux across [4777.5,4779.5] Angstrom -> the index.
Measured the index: 8.11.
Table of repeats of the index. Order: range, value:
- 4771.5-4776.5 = 8.11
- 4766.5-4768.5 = 7.71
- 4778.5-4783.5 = 7.89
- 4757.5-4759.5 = 8.22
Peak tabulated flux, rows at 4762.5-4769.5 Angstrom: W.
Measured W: 7.77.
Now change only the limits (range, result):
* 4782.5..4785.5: 7.95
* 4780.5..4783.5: 8.1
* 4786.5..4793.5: 8.09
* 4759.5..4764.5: 8.7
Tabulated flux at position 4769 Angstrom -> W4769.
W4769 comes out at 7.75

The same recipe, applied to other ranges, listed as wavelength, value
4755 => 7.72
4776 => 7.96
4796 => 8.72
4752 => 8.04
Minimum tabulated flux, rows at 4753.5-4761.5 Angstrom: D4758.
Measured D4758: 7.43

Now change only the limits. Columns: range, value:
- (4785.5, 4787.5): 7.57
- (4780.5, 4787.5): 7.36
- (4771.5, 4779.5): 7.58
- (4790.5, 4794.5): 7.7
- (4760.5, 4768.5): 7.18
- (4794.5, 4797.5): 8.33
